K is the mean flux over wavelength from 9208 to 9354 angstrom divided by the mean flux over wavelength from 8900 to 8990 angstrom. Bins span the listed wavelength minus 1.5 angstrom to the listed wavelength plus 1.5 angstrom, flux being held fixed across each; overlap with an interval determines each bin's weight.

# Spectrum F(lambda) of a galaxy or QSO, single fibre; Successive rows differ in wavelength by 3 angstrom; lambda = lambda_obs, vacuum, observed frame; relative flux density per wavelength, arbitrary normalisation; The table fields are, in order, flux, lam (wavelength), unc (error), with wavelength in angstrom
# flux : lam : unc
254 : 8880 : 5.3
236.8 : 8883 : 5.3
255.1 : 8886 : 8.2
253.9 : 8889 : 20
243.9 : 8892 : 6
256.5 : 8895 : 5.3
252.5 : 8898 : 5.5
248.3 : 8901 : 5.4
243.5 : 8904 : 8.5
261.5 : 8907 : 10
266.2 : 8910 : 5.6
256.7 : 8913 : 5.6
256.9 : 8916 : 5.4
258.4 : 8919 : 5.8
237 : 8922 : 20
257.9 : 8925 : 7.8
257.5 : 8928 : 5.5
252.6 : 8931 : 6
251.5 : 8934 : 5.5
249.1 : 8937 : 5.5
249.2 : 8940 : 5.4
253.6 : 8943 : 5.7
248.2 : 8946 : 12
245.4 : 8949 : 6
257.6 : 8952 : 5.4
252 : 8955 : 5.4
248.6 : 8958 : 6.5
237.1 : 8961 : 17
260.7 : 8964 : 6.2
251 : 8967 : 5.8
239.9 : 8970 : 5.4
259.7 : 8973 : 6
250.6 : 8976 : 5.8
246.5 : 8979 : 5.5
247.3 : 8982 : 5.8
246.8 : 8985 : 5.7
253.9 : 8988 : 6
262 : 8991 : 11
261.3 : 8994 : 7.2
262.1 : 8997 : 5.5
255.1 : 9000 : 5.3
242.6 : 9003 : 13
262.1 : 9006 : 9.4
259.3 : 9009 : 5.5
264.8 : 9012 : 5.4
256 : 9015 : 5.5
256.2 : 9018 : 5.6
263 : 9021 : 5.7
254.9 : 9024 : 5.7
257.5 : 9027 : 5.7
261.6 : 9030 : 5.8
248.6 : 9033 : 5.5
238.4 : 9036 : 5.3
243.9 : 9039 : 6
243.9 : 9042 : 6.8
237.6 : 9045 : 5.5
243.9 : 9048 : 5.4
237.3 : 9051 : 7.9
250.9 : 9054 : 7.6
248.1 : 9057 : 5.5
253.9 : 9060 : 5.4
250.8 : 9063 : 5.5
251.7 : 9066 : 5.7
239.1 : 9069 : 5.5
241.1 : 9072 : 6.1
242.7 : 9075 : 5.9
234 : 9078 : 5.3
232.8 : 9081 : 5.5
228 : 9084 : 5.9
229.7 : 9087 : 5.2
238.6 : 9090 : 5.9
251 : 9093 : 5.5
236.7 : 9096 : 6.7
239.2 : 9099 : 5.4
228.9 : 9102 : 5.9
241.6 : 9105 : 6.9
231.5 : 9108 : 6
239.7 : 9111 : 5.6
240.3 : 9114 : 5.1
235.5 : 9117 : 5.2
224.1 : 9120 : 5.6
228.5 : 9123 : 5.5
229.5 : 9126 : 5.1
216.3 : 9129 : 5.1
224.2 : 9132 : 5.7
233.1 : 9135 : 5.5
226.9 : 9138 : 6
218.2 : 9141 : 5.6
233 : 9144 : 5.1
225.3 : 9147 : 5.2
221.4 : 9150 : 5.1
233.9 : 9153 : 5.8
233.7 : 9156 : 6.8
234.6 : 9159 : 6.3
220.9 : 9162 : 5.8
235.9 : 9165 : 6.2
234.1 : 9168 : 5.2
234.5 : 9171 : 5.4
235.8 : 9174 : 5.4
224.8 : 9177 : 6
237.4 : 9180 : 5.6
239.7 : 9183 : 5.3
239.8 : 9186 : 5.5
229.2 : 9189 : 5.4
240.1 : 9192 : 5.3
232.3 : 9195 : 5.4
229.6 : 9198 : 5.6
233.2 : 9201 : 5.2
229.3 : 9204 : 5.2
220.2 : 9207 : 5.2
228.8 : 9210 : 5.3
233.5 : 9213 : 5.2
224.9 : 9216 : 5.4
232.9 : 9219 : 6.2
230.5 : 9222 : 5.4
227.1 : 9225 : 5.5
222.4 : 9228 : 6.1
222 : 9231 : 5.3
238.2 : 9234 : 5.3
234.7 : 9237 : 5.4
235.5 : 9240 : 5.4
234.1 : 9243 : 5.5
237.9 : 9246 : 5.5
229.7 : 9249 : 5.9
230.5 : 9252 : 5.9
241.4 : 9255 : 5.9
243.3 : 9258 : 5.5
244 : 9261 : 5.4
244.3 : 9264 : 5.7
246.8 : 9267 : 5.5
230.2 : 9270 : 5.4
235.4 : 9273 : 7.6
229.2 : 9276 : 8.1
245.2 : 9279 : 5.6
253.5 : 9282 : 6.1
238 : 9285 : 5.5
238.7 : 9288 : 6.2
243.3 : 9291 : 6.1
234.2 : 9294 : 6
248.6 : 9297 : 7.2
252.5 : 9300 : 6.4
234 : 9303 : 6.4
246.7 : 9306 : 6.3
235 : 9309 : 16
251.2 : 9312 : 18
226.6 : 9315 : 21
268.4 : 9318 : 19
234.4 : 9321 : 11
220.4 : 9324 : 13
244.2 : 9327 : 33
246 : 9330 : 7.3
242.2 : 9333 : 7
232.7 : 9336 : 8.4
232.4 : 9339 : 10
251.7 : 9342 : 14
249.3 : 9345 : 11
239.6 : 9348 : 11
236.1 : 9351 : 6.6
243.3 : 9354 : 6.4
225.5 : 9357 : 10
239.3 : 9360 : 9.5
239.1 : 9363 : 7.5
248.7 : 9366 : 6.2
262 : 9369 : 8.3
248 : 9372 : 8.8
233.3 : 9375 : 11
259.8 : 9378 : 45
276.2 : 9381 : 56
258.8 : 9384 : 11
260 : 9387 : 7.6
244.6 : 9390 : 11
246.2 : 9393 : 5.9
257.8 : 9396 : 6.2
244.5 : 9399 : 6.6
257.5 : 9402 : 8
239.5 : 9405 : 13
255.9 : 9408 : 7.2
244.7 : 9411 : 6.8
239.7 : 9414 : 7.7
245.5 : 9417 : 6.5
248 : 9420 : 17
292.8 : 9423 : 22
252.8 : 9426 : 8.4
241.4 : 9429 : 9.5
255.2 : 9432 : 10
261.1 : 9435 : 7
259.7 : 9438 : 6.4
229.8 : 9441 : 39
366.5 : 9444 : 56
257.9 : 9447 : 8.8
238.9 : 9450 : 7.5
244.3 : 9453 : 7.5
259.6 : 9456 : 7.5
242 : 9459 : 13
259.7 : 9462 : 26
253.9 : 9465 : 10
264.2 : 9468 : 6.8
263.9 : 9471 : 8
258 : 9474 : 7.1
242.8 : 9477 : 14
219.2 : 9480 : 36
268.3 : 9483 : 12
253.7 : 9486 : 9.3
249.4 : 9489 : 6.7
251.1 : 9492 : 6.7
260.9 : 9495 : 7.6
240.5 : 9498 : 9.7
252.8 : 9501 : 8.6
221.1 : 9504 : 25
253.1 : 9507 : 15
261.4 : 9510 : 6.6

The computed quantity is 0.9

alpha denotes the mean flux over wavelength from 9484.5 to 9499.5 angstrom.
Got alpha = 251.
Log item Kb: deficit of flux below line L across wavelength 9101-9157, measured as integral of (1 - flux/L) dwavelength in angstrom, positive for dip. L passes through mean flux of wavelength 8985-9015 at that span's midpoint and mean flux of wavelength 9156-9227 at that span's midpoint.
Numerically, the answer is 2.4 angstrom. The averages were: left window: 257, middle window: 230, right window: 232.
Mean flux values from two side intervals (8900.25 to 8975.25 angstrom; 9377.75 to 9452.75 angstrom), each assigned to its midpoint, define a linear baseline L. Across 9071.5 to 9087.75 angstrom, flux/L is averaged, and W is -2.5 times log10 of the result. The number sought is 0.08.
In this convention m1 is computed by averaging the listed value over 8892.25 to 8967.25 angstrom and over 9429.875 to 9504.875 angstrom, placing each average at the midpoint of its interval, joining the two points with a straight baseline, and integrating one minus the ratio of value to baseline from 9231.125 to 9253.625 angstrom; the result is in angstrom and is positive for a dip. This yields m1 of 1.80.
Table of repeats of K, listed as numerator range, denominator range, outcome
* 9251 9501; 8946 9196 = 1.03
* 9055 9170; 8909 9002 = 0.93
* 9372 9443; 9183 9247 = 1.09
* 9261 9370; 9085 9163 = 1.04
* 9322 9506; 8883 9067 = 0.99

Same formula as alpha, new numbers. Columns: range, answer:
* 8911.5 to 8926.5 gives 253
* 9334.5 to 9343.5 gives 239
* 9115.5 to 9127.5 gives 229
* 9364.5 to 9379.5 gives 250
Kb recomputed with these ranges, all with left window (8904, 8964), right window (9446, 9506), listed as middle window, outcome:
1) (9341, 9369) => 0.93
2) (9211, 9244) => 2.72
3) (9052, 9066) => 0.08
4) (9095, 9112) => 1.05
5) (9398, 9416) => 0.24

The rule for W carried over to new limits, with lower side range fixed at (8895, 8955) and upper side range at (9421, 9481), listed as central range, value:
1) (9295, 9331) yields 0.06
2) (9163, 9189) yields 0.09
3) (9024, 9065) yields 0.03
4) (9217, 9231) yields 0.13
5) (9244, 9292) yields 0.08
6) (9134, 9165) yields 0.12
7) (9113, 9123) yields 0.10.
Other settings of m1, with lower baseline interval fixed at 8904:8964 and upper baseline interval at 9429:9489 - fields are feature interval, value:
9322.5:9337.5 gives 1.1 angstrom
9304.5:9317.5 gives 0.7 angstrom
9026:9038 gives 0.1 angstrom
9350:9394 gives 1.4 angstrom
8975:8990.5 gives 0.2 angstrom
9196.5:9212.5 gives 1.7 angstrom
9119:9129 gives 1.1 angstrom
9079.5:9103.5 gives 1.7 angstrom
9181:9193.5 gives 0.9 angstrom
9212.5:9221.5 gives 0.9 angstrom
